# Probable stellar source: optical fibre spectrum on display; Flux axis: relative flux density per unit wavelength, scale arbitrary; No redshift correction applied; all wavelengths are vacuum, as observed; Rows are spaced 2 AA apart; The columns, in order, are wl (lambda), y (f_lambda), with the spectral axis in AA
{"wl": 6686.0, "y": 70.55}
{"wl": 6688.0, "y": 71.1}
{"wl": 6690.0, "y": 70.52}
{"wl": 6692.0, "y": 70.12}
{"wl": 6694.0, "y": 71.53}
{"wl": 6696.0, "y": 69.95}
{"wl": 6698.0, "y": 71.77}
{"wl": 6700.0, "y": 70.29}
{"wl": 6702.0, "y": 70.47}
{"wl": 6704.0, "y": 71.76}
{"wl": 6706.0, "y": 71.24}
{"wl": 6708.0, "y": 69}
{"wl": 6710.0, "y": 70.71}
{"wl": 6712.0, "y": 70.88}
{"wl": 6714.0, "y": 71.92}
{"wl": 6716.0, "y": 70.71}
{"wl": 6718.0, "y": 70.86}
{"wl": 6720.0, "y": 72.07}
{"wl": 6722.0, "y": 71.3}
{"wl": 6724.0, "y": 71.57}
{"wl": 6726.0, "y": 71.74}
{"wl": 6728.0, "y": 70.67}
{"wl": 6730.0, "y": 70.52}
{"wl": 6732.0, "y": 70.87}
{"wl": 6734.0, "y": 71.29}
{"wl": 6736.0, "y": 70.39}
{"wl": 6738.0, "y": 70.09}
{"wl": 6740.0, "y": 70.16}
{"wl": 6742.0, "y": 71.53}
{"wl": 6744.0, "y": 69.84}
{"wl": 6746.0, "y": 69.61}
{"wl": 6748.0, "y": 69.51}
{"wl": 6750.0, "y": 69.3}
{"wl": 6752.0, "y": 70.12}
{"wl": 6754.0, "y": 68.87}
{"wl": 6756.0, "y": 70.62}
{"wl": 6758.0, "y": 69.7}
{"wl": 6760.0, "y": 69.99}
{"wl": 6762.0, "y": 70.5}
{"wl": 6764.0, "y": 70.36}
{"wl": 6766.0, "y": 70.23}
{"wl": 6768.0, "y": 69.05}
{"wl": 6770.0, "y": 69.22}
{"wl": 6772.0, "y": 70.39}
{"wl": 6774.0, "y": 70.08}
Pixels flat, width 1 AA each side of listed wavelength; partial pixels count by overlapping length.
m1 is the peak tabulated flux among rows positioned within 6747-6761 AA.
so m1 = 70.62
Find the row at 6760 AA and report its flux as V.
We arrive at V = 69.99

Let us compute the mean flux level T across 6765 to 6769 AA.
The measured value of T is 69.6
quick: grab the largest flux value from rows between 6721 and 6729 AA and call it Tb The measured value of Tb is 71.74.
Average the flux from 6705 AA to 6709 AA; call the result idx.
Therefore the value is 70.1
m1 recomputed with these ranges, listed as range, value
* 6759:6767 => 70.5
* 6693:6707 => 71.77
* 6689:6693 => 70.52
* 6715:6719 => 70.86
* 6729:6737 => 71.29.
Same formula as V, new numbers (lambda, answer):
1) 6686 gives 70.55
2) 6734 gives 71.29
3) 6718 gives 70.86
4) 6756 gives 70.62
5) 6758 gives 69.7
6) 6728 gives 70.67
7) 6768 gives 69.05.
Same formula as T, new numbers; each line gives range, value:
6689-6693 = 70.3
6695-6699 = 70.9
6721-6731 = 71.2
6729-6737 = 70.8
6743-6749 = 69.7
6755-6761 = 70.1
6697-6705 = 71.1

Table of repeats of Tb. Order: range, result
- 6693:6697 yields 71.53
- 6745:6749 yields 69.61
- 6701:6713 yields 71.76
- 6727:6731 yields 70.67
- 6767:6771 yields 69.22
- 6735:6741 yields 70.39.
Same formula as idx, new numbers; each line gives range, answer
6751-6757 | 69.9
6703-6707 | 71.5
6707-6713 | 70.2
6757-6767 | 70.2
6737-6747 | 70.2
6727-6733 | 70.7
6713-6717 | 71.3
